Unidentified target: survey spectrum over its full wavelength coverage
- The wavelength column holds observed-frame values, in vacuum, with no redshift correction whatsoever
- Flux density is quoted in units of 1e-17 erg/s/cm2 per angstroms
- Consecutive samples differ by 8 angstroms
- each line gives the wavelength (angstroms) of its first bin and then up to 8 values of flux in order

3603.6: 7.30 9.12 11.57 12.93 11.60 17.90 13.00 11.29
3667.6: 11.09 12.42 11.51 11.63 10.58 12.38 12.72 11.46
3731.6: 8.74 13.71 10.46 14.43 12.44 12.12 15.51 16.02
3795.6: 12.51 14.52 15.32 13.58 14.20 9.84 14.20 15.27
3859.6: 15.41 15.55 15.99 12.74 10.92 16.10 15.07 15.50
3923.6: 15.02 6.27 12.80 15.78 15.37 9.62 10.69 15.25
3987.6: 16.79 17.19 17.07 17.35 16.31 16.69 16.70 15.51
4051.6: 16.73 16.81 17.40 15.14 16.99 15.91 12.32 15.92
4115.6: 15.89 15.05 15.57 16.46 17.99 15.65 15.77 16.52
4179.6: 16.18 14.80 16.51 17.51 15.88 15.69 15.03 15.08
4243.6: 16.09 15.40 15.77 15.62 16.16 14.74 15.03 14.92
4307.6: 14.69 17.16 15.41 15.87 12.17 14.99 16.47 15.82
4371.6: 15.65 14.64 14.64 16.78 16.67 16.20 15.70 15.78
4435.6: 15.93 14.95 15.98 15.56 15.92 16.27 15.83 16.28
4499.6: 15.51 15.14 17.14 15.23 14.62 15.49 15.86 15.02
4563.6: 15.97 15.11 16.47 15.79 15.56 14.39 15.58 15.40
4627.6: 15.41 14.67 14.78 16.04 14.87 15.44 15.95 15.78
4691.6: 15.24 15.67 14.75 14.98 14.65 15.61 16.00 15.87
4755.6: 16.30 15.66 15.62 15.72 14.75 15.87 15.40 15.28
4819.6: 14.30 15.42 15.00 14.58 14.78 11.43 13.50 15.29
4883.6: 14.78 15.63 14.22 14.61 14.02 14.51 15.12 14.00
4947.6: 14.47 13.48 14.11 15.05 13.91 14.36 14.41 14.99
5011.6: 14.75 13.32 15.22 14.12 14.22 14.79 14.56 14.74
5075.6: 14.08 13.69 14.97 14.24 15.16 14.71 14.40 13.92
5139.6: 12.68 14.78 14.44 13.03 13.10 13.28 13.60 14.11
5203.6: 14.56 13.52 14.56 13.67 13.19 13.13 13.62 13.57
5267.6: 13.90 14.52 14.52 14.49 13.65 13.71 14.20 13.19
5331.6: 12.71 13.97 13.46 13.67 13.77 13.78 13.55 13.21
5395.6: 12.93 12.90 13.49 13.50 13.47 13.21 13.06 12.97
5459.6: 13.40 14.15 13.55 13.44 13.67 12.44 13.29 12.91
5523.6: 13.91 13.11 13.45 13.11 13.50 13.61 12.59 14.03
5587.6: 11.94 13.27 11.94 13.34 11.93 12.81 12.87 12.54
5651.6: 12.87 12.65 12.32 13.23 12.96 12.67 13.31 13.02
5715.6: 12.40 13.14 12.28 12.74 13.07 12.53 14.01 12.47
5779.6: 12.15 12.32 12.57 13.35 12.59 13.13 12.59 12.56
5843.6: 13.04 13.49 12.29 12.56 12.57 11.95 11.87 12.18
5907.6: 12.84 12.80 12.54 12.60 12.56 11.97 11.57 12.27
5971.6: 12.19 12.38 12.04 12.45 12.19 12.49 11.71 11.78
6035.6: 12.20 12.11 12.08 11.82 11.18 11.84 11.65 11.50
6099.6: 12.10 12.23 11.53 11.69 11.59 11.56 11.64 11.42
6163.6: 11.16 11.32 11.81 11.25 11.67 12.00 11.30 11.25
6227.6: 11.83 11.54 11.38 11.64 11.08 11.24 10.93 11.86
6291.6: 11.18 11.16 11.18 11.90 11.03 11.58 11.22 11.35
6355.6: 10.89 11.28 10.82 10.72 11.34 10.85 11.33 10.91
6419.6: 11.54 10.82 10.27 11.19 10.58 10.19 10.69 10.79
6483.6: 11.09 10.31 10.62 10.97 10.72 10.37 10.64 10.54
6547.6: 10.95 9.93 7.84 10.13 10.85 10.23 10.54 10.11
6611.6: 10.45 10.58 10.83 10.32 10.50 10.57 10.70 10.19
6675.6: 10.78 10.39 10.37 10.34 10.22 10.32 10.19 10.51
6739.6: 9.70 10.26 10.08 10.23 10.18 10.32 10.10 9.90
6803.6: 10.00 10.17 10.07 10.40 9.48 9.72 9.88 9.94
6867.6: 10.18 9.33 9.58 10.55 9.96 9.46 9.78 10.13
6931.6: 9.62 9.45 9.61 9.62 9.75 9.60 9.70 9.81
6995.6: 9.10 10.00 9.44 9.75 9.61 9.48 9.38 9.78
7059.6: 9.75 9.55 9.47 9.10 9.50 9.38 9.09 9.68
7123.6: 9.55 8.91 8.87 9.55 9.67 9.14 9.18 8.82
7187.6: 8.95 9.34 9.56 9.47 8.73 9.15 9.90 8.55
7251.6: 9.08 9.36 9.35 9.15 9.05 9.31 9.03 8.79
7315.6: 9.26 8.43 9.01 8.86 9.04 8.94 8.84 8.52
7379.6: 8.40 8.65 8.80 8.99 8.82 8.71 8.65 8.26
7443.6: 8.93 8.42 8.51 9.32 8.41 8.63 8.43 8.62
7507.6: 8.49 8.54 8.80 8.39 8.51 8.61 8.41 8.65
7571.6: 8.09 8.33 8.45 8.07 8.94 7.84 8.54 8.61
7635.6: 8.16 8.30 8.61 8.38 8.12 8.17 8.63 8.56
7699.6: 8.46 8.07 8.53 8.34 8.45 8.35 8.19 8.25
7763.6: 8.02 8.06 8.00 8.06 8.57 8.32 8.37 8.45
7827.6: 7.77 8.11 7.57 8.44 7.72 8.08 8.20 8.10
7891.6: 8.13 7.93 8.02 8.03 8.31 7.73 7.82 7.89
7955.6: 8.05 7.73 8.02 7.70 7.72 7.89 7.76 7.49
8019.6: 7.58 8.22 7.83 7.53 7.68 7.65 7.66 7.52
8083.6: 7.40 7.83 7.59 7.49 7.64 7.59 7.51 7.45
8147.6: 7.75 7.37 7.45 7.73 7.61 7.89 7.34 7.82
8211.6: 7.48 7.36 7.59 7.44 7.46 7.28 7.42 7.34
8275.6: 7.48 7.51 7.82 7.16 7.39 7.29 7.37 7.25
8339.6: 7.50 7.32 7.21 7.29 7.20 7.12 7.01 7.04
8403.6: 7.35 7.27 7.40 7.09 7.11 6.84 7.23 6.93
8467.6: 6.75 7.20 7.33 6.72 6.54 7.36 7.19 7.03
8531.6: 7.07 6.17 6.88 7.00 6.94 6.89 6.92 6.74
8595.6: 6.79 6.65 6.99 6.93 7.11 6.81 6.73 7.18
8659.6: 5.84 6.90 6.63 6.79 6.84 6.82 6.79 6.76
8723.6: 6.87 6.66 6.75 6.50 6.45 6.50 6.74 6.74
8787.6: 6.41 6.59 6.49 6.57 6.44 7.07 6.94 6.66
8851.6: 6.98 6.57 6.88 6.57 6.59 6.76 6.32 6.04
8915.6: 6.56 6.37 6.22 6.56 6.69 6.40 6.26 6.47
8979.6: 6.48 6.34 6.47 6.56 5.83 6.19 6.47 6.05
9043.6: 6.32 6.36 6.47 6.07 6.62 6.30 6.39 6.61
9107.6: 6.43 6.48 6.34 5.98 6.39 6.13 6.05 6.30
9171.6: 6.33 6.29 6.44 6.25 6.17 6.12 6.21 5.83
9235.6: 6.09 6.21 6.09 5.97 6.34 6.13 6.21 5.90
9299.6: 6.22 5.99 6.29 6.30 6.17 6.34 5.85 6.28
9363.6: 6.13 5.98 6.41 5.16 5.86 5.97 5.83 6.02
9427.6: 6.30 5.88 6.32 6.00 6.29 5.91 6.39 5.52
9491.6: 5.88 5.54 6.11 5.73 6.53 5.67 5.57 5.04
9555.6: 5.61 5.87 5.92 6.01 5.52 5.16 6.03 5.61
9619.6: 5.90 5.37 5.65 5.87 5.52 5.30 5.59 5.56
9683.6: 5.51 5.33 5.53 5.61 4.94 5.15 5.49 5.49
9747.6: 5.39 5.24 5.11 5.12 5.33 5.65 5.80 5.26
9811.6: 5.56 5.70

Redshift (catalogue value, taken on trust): 0.000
